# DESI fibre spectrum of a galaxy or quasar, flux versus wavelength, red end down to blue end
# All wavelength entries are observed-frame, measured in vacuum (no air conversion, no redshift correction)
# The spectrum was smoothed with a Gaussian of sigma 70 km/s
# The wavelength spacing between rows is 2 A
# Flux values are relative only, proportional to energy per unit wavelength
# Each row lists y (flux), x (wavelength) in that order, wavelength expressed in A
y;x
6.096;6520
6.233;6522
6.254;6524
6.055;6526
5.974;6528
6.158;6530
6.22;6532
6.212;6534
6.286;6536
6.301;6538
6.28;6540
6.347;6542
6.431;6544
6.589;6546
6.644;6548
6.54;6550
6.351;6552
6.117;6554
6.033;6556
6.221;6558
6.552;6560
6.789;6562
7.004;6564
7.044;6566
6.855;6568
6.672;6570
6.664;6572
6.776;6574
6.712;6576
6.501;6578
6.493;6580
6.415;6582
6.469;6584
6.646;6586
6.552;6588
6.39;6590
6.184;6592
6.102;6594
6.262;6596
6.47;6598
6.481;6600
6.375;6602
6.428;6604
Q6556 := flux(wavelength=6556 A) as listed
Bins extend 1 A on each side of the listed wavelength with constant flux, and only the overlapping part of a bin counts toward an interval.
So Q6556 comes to 6.033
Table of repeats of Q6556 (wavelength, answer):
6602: 6.375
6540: 6.28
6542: 6.347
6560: 6.552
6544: 6.431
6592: 6.184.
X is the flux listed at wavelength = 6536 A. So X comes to 6.286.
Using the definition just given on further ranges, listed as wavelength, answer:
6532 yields 6.22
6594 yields 6.102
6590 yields 6.39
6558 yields 6.221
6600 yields 6.481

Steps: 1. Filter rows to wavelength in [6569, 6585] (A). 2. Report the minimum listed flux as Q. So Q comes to 6.415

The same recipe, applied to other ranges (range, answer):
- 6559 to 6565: 6.552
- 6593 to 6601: 6.102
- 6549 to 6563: 6.033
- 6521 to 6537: 5.974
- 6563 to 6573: 6.664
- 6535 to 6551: 6.28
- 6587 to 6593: 6.184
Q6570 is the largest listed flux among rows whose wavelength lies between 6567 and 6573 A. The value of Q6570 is 6.855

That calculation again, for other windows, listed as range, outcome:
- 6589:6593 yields 6.39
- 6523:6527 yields 6.254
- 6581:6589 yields 6.646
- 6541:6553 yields 6.644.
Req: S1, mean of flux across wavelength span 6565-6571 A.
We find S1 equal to 6.86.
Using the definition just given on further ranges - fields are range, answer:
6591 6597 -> 6.18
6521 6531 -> 6.13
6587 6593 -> 6.38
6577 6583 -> 6.47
